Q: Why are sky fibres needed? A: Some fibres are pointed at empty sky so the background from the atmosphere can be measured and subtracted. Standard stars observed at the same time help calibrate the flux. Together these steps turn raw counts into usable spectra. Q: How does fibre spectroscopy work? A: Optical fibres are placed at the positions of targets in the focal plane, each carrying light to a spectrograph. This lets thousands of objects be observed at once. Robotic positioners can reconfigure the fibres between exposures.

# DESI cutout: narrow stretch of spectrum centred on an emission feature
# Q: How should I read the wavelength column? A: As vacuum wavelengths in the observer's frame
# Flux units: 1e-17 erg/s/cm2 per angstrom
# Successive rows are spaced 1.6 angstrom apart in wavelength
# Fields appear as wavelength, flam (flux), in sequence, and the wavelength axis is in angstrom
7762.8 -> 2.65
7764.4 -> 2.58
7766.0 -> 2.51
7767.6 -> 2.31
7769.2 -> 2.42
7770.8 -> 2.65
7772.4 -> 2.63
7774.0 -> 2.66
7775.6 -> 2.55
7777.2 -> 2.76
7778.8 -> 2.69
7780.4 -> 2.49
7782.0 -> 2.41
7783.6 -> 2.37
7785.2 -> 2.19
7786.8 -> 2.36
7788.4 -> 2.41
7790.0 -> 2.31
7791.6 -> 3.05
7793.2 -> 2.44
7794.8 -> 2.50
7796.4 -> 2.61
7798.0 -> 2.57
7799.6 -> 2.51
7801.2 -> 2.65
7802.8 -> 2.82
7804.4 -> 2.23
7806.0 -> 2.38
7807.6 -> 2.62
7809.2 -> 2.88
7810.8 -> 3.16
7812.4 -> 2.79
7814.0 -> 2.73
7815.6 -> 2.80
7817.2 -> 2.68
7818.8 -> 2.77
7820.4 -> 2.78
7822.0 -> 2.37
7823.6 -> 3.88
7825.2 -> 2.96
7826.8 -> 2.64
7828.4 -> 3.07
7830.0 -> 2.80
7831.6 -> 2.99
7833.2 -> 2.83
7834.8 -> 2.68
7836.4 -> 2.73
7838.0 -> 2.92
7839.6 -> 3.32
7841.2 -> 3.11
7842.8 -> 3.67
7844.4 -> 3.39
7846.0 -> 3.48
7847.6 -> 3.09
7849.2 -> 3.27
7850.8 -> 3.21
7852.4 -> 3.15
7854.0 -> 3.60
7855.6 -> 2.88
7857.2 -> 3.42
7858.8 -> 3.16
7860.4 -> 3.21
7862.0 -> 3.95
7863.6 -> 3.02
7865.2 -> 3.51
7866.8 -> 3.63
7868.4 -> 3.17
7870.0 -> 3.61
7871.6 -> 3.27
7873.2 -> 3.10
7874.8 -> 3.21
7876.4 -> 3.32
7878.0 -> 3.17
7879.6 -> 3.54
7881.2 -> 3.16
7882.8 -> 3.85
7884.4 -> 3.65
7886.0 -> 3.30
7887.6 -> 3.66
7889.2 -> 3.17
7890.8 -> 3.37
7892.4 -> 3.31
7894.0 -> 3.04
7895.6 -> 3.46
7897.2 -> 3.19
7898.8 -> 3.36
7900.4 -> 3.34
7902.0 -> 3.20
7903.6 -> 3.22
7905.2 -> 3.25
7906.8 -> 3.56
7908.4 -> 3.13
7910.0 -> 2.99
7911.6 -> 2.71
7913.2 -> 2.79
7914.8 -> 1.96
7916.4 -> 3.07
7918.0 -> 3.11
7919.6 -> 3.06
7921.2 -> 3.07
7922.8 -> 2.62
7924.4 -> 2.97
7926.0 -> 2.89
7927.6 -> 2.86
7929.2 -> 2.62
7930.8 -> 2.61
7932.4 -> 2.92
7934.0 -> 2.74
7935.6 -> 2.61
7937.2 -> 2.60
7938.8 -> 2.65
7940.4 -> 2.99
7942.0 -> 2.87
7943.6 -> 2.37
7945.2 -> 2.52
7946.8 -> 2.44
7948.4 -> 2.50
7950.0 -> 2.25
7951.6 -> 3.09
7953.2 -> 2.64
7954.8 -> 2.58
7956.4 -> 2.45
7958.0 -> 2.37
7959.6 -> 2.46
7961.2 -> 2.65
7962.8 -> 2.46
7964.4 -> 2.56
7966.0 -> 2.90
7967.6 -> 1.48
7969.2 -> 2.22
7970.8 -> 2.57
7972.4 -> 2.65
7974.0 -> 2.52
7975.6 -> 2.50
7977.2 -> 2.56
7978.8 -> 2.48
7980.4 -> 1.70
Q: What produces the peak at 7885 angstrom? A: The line Mg II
